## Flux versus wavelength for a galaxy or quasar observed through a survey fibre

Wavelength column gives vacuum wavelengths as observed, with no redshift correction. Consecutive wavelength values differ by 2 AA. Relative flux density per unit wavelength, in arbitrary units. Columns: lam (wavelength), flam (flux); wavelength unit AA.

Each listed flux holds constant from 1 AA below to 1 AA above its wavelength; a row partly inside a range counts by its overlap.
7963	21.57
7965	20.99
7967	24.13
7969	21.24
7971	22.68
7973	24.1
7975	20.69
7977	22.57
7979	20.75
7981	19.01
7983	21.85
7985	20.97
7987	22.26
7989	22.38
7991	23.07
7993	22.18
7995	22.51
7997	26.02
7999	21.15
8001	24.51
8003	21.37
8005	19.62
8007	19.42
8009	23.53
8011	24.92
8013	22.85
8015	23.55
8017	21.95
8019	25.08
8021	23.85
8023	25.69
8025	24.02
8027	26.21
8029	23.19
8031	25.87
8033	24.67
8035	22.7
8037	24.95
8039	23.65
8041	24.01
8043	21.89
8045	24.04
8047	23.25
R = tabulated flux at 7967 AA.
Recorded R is 24.13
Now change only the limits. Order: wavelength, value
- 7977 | 22.57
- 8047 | 23.25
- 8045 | 24.04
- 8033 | 24.67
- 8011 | 24.92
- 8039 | 23.65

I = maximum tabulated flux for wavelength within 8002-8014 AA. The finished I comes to 24.92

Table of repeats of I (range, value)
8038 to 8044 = 24.01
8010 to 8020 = 25.08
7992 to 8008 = 26.02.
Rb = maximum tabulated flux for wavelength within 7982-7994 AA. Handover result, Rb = 23.07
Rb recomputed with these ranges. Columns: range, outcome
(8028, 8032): 25.87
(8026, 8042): 26.21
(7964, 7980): 24.13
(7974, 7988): 22.57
